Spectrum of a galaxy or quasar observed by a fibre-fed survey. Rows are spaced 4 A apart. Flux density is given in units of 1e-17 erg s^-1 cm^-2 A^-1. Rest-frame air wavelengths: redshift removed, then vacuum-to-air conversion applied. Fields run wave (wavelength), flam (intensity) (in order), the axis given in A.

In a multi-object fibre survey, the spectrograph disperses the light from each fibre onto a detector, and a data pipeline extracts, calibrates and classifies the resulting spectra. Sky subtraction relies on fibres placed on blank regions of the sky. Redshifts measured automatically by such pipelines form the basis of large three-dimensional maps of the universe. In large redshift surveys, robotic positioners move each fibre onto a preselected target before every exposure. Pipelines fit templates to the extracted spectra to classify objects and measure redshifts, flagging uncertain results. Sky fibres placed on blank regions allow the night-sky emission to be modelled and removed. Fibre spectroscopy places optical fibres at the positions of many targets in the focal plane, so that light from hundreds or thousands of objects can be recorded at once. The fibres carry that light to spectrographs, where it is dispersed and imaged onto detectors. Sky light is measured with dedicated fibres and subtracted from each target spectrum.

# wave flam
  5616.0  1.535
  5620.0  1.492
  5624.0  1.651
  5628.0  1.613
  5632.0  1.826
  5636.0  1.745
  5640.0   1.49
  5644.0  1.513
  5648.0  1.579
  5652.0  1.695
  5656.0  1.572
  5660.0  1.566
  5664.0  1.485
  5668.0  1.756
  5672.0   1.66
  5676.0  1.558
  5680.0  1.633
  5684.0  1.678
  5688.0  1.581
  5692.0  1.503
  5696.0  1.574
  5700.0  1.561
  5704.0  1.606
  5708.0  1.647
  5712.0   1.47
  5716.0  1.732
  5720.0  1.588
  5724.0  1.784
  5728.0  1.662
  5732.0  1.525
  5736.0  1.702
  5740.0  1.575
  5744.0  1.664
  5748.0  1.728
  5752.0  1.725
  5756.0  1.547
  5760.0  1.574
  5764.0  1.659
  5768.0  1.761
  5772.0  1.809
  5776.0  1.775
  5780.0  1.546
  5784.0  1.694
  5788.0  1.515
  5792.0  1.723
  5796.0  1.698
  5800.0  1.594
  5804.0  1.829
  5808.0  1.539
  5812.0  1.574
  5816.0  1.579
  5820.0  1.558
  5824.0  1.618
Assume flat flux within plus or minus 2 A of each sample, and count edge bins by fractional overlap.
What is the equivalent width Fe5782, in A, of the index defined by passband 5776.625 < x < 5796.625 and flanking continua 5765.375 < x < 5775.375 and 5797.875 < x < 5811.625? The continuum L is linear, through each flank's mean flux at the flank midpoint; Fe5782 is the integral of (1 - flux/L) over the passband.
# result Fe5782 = 0.9 A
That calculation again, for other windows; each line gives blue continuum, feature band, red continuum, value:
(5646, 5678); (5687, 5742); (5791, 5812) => 0.7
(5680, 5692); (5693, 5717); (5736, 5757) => 0.5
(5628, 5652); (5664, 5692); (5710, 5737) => 0.2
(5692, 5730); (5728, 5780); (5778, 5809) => -1.0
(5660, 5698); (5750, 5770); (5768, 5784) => 0.5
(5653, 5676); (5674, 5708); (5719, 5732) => 0.8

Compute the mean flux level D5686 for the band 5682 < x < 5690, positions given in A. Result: 1.63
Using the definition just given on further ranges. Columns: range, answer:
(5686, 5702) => 1.55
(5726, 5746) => 1.63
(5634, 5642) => 1.62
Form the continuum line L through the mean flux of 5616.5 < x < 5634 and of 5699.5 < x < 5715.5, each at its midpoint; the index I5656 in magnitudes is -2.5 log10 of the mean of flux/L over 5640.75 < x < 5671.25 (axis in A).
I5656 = 0.016 mag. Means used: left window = 1.64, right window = 1.59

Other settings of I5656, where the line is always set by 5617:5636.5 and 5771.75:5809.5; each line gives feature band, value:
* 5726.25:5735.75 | 0.03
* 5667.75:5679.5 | 0.01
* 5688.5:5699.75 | 0.08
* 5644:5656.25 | 0.03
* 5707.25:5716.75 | 0.04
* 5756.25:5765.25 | 0.04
